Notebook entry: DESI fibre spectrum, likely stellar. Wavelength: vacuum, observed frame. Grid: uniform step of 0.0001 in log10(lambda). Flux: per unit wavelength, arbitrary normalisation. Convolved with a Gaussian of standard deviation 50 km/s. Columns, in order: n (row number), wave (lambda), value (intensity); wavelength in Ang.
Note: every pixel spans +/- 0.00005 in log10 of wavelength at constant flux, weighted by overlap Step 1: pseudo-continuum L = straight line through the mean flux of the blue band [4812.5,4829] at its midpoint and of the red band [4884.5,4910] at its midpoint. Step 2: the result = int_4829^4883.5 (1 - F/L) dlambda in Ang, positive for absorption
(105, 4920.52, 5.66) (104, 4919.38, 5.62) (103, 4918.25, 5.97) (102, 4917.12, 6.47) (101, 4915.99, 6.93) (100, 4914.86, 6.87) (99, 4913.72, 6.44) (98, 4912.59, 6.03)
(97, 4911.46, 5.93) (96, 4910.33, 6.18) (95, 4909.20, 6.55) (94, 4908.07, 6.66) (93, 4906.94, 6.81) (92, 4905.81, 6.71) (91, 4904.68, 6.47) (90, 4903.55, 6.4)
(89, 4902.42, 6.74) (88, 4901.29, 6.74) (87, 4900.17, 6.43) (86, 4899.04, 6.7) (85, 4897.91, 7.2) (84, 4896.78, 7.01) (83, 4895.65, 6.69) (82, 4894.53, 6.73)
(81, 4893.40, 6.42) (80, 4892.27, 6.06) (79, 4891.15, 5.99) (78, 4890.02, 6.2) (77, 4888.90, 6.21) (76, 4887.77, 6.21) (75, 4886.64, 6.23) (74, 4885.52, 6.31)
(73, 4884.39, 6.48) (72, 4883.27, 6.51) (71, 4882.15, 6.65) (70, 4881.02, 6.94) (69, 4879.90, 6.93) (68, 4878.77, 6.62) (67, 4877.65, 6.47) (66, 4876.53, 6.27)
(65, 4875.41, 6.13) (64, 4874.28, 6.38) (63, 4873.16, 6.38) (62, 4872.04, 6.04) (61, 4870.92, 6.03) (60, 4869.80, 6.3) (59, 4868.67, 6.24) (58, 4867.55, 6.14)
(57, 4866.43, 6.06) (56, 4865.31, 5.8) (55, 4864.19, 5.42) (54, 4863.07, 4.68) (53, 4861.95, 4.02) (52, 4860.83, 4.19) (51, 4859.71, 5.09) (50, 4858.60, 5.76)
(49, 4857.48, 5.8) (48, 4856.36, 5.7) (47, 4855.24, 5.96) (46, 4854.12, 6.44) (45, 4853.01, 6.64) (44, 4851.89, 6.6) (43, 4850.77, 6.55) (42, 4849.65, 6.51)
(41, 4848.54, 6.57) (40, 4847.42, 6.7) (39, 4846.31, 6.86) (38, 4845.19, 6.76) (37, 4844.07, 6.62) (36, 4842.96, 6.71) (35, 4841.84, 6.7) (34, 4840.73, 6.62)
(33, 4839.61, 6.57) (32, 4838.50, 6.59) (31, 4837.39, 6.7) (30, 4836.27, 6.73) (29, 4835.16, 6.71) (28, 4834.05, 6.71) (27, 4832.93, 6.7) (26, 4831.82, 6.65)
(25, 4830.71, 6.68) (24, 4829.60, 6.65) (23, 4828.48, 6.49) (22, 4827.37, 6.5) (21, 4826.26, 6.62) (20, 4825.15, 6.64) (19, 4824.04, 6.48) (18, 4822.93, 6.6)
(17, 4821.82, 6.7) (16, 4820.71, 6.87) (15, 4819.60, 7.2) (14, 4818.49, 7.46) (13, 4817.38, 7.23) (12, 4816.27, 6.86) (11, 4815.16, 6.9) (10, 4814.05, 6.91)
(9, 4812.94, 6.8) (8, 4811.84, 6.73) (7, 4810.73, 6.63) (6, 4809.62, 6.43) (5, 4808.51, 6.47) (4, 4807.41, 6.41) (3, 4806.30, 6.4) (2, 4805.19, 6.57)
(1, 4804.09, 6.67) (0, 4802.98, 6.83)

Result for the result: 3.3 Ang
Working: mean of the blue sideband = 6.82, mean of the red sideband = 6.52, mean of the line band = 6.27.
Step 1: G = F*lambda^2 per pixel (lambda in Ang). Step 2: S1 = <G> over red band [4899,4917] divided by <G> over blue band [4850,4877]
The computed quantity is 1.13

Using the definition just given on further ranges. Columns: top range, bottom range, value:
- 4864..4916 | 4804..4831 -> 0.98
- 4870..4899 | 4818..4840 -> 0.98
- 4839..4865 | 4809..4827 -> 0.90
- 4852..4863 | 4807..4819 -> 0.83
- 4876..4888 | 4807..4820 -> 0.98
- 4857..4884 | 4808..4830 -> 0.90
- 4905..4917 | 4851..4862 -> 1.16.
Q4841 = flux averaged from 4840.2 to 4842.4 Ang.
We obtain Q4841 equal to 6.67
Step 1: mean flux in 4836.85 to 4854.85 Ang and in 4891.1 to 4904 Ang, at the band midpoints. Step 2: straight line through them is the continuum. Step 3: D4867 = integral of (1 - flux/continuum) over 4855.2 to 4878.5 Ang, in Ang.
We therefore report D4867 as 3.0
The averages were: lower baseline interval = 6.63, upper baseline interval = 6.62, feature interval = 5.76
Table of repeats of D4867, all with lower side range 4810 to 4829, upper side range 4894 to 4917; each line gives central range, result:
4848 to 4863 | 2.07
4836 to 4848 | 0.11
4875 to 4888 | 0.34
